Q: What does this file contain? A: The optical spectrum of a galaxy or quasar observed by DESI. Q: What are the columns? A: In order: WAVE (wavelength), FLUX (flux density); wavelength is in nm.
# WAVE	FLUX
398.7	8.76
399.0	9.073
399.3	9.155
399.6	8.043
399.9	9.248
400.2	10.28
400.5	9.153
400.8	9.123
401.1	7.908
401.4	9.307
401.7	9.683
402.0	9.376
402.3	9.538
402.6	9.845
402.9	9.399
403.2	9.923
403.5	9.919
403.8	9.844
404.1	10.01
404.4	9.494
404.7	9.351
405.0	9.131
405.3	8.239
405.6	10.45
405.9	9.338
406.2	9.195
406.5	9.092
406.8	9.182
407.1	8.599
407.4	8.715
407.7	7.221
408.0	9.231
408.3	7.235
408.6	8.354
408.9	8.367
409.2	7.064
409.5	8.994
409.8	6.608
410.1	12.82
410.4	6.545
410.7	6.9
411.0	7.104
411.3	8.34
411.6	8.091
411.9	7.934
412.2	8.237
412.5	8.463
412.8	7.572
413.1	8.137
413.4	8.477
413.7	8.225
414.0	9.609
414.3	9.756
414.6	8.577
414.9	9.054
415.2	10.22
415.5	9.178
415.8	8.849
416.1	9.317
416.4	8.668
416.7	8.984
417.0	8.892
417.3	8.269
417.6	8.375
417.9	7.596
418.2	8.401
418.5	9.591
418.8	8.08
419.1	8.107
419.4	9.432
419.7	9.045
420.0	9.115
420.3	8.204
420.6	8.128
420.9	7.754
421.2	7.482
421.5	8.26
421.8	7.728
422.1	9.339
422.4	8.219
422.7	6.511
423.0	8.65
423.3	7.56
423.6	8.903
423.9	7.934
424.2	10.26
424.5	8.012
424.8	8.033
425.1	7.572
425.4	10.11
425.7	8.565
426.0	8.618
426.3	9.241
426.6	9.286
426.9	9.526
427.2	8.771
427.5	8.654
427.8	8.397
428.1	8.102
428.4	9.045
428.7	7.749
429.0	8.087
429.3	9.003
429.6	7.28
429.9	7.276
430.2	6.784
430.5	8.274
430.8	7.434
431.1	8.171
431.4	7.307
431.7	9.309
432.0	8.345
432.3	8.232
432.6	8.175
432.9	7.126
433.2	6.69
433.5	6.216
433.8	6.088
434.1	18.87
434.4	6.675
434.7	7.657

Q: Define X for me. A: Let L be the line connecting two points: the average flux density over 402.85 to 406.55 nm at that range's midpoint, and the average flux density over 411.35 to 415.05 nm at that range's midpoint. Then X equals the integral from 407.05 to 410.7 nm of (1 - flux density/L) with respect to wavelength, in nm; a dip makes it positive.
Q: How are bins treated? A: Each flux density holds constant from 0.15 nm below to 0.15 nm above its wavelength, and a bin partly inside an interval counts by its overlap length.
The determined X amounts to 0.31 nm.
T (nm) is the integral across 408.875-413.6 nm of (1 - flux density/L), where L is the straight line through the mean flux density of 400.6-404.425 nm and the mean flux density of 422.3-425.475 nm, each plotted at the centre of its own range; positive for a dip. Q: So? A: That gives 0.47 nm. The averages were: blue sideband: 9.49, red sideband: 8.3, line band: 8.1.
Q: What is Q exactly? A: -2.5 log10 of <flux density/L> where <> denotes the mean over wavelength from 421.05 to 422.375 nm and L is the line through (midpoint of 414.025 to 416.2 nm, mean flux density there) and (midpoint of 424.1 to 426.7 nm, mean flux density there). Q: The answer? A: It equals 0.10 mag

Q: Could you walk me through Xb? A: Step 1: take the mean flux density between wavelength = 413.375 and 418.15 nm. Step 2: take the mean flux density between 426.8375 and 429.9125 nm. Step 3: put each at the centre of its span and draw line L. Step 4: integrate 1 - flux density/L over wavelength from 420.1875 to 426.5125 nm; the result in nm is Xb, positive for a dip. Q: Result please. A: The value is 0.16 nm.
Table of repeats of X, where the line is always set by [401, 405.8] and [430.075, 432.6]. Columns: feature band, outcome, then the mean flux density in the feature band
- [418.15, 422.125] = 0.07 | 8.45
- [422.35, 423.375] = 0.09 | 7.7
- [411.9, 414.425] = 0.13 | 8.51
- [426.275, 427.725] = -0.14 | 9.05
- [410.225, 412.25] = 0.32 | 7.63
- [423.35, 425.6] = -0.07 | 8.64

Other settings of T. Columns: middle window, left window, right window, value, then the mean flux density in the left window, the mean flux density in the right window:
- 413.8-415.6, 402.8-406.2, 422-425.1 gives -0.102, 9.54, 8.29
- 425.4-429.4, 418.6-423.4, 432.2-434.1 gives -0.312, 8.25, 7.99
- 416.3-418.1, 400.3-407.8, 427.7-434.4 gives 0.063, 9.26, 8.23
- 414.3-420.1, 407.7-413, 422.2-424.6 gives -0.469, 8.08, 8.28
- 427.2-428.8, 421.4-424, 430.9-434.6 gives -0.033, 8.12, 8.41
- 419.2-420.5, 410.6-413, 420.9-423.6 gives -0.149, 7.86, 8.01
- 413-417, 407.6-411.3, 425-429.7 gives -0.372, 8.06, 8.65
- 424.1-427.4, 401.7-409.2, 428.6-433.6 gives -0.352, 9.1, 7.75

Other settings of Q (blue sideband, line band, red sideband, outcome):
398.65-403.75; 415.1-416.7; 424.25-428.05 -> -0.025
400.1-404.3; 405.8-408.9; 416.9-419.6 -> 0.074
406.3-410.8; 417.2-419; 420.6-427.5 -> 0.005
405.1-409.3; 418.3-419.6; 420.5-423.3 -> -0.088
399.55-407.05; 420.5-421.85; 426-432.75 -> 0.101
